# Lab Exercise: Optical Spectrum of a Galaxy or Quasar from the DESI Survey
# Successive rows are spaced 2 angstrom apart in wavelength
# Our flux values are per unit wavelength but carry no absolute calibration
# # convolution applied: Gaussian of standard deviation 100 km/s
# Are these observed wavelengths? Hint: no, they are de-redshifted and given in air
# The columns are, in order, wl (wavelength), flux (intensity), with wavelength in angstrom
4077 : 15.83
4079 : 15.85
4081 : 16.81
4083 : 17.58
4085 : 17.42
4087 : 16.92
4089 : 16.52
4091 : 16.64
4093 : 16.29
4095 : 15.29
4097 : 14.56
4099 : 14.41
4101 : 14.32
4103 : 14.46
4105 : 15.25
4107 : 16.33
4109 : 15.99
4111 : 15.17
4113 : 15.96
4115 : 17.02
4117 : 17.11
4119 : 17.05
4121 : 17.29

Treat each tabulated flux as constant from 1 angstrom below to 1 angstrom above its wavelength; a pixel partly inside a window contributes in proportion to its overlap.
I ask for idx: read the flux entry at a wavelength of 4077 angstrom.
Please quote 15.83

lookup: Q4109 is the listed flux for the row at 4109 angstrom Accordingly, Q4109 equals 15.99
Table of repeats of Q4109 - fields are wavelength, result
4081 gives 16.81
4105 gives 15.25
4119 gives 17.05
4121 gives 17.29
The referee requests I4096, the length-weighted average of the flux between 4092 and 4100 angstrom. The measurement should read 15.1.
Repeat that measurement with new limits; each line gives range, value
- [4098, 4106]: 14.6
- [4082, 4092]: 17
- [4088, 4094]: 16.5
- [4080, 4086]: 17.3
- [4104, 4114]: 15.7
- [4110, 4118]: 16.3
